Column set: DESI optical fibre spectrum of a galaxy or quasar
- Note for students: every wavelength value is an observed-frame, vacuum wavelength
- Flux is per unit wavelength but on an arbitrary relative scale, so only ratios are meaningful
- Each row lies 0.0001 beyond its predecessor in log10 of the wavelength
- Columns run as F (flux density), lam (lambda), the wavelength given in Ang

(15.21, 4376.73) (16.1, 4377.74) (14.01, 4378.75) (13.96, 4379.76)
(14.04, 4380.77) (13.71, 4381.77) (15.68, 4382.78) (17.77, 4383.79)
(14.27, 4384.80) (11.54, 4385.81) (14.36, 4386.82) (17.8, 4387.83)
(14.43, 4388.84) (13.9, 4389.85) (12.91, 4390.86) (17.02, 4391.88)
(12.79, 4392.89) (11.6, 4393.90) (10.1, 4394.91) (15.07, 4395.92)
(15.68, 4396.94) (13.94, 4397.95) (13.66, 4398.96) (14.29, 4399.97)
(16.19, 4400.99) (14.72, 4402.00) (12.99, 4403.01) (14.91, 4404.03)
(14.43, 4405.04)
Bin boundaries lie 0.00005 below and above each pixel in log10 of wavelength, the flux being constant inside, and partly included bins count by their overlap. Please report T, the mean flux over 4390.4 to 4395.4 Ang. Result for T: 12.9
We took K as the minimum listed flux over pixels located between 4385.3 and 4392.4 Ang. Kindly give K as 11.54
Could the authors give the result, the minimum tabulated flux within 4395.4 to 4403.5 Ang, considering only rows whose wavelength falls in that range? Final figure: 12.99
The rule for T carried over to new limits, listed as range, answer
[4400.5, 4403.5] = 14.7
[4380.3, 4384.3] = 15.3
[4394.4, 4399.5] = 13.7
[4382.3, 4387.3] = 14.7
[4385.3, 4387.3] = 12.9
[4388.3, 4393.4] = 14.2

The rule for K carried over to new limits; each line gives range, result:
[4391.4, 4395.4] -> 10.1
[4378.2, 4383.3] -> 13.71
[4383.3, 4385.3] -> 14.27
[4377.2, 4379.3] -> 14.01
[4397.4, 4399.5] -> 13.66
